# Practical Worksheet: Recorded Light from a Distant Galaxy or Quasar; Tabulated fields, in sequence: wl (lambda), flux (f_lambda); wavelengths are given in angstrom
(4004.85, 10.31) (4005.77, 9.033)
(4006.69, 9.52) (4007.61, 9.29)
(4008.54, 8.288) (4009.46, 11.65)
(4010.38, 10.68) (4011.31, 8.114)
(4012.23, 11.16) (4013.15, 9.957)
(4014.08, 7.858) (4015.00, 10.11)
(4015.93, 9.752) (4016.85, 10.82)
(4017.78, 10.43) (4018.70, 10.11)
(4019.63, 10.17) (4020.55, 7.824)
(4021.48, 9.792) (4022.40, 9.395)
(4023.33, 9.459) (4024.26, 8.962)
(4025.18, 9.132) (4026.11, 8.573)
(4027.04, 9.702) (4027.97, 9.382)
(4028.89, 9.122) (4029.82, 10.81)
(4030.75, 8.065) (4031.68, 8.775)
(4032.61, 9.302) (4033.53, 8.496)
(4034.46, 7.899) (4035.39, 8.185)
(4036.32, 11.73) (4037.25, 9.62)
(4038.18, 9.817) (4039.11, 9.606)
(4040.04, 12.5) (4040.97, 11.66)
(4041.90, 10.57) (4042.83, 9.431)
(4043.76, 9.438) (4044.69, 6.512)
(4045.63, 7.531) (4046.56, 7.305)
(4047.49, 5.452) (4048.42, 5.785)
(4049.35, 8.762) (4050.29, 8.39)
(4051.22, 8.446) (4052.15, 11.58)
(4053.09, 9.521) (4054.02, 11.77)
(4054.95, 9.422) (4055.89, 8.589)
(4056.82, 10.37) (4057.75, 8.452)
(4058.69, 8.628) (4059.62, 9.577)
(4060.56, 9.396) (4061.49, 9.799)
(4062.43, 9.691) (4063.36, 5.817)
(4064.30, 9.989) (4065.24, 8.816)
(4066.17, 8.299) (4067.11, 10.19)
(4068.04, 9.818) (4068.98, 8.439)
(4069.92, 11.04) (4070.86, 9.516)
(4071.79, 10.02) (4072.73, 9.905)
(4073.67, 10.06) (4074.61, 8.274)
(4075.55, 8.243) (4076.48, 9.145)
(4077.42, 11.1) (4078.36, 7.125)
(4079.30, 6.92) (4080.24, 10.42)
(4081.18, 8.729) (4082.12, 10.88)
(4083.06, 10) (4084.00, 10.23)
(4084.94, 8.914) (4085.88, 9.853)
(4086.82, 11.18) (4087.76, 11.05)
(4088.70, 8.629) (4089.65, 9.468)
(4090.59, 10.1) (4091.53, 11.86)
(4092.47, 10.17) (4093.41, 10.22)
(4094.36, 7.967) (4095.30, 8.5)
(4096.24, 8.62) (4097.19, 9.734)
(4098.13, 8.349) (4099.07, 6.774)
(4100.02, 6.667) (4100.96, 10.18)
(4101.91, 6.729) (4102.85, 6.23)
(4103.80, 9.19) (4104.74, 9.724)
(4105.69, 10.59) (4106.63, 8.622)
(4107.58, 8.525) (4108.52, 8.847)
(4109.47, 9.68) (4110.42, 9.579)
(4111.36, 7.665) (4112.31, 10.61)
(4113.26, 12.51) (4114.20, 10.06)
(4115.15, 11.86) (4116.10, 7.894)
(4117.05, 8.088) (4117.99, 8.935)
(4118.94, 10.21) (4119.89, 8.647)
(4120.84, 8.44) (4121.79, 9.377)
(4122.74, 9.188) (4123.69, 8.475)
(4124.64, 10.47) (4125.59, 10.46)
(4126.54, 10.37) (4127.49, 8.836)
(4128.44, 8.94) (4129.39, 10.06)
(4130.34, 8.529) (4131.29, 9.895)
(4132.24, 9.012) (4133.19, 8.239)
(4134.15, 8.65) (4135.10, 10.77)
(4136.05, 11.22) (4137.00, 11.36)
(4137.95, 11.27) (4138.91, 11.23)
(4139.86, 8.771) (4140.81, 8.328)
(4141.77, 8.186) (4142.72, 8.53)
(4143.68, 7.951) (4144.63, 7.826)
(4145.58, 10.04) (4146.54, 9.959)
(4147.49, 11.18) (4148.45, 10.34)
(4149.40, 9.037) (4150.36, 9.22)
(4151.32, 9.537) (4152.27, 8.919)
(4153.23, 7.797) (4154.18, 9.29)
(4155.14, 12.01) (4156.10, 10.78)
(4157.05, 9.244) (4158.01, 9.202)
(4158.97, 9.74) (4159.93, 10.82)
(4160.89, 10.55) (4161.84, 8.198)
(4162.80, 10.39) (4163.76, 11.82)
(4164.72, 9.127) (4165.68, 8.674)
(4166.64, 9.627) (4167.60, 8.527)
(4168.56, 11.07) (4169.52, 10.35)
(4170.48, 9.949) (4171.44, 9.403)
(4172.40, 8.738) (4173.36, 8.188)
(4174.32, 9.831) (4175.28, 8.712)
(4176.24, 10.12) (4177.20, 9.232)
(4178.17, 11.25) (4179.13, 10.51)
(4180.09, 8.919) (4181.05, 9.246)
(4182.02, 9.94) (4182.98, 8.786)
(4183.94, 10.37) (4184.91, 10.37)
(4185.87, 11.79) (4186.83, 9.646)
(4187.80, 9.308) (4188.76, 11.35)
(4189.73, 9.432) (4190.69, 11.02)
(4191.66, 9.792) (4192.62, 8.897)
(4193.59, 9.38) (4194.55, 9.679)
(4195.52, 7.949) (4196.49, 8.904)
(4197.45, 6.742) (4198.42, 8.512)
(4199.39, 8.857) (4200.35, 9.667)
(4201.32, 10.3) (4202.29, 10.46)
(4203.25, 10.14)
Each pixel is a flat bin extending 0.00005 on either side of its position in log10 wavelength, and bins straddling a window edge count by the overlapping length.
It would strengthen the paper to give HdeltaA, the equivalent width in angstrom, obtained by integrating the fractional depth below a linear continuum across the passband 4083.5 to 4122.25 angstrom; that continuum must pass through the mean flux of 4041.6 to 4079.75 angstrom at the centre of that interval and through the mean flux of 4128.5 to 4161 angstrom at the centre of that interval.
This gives 0.0 angstrom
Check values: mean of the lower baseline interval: 8.95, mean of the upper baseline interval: 9.61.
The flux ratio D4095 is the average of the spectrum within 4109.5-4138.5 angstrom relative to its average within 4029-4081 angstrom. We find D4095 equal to 1.1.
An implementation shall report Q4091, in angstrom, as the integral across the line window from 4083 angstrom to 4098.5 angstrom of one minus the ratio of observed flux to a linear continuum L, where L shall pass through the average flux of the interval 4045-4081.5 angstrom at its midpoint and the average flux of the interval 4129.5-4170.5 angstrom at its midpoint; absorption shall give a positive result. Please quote -0.86 angstrom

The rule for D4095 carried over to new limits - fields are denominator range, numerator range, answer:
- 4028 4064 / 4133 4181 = 1.06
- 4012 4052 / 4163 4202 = 1.04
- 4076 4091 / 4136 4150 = 1.00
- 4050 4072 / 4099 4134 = 0.97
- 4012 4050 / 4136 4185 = 1.05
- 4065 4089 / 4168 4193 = 1.04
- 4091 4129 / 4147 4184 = 1.05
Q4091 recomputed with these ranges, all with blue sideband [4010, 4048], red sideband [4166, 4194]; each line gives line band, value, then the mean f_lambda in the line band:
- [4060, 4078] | 0.23 angstrom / 9.33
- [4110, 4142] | 0.06 angstrom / 9.6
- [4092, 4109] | 1.60 angstrom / 8.65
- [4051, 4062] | -0.28 angstrom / 9.66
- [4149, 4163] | 0.10 angstrom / 9.64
